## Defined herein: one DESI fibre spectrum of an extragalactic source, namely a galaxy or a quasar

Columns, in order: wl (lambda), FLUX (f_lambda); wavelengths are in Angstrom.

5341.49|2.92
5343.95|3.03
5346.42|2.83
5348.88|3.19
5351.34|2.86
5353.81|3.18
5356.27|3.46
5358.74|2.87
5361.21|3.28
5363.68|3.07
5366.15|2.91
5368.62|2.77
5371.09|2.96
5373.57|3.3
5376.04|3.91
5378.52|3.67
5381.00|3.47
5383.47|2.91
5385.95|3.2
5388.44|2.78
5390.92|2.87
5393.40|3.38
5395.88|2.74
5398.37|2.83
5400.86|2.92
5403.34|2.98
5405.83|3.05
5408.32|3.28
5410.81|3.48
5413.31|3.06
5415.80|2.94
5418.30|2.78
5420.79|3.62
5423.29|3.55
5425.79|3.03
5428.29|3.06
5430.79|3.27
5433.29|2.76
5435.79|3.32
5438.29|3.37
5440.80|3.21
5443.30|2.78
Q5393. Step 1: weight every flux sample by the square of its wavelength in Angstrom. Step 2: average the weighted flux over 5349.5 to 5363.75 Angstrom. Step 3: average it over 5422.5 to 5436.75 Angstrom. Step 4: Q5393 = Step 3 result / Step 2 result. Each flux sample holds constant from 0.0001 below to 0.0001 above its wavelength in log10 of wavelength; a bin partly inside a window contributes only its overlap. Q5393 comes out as 1.03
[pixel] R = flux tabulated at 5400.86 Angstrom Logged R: 2.92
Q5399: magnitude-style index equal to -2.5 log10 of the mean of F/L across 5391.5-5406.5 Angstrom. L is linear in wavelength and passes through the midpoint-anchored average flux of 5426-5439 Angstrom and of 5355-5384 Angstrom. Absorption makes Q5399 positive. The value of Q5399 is 0.07 mag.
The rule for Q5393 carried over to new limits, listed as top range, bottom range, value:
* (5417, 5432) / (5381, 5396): 1.07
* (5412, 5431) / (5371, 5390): 0.98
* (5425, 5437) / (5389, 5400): 1.06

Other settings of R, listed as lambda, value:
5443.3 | 2.78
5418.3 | 2.78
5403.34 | 2.98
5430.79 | 3.27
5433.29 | 2.76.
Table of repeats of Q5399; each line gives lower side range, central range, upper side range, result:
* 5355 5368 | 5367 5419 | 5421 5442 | 0.01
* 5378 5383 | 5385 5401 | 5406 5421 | 0.13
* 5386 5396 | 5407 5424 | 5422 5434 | -0.05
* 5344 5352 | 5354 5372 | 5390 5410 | -0.02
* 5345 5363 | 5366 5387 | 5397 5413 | -0.06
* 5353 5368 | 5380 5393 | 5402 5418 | 0.02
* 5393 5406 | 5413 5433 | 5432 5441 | -0.02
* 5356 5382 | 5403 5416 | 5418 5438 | 0.02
